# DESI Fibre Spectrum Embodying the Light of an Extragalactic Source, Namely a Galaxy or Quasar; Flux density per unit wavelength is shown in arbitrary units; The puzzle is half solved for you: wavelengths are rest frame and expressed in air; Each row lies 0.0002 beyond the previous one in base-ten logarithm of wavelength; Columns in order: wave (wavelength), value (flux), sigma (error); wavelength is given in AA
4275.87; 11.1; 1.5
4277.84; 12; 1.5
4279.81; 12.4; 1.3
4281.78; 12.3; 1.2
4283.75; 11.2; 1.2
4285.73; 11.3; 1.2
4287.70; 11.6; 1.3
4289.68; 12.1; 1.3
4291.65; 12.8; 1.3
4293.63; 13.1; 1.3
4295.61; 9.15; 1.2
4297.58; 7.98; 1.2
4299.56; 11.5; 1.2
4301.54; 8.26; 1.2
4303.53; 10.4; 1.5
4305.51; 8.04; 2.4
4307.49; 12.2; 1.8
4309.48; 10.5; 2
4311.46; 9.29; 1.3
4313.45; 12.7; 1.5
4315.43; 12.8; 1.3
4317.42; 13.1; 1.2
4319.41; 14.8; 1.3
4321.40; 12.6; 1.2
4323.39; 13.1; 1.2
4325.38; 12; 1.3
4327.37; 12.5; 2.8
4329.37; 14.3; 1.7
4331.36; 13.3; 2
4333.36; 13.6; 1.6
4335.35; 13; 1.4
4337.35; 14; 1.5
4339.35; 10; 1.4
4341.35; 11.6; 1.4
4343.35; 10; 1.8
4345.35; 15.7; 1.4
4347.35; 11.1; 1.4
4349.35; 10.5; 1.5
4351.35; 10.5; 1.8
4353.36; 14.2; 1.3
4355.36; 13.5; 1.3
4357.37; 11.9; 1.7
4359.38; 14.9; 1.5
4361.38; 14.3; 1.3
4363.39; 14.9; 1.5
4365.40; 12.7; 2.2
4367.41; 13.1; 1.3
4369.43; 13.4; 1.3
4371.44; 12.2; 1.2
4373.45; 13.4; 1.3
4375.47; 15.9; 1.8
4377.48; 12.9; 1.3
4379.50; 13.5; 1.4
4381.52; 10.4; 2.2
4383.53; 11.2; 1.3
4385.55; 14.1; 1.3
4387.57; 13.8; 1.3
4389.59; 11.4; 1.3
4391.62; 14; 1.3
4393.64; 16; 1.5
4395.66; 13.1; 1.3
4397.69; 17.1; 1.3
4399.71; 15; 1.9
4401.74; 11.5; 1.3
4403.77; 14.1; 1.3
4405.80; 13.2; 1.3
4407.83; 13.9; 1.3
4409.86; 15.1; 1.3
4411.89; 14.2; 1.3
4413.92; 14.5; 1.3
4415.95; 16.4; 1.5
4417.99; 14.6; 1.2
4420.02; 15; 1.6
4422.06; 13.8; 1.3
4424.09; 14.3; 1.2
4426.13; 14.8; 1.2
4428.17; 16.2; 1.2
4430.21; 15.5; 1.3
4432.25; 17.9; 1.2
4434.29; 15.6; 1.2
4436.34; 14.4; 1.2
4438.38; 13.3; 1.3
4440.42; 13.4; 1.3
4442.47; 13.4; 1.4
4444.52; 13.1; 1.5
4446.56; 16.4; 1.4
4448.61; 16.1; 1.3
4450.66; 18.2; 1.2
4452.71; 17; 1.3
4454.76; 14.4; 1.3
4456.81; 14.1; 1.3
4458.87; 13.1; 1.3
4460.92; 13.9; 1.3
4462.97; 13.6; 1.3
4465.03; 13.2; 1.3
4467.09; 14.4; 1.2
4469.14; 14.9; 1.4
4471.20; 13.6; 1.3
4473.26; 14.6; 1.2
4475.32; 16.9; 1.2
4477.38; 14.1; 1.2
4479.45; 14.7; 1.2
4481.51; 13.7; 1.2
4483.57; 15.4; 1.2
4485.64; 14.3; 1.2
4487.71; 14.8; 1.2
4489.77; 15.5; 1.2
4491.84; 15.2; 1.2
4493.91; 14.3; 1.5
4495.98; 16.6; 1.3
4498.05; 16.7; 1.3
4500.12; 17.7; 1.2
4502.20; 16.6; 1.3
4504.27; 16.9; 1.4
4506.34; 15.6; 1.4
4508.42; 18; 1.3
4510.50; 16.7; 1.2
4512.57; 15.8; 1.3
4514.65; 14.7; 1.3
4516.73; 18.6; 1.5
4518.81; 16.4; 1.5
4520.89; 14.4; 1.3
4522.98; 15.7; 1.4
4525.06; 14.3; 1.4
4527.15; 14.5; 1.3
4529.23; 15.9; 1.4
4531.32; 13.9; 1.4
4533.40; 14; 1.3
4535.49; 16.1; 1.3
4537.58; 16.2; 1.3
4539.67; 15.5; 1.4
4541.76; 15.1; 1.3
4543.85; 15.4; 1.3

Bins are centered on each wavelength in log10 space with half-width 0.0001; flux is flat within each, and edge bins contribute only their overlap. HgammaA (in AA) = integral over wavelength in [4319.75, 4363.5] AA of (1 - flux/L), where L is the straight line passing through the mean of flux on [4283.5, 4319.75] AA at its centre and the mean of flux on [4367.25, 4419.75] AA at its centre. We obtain -1.8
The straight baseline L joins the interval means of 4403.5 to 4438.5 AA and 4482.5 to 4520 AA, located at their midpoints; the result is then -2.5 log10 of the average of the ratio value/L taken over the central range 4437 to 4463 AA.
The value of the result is 0.05 mag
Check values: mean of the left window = 14.9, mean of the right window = 16.1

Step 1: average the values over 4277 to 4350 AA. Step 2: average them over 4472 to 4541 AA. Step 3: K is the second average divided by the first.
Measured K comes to 1.3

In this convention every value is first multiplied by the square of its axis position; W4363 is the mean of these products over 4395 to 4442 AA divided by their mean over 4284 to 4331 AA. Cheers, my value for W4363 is 1.3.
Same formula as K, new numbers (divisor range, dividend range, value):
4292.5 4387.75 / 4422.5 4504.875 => 1.22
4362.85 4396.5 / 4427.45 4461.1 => 1.14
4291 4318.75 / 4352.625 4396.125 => 1.23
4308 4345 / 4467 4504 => 1.23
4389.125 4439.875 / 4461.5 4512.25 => 1.05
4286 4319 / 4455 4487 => 1.30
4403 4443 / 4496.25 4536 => 1.08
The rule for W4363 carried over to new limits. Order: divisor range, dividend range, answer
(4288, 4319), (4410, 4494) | 1.44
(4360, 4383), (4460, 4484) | 1.13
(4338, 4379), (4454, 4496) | 1.19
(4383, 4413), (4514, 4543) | 1.17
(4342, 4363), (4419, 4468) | 1.21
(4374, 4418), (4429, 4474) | 1.09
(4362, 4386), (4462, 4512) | 1.23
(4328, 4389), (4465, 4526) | 1.28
